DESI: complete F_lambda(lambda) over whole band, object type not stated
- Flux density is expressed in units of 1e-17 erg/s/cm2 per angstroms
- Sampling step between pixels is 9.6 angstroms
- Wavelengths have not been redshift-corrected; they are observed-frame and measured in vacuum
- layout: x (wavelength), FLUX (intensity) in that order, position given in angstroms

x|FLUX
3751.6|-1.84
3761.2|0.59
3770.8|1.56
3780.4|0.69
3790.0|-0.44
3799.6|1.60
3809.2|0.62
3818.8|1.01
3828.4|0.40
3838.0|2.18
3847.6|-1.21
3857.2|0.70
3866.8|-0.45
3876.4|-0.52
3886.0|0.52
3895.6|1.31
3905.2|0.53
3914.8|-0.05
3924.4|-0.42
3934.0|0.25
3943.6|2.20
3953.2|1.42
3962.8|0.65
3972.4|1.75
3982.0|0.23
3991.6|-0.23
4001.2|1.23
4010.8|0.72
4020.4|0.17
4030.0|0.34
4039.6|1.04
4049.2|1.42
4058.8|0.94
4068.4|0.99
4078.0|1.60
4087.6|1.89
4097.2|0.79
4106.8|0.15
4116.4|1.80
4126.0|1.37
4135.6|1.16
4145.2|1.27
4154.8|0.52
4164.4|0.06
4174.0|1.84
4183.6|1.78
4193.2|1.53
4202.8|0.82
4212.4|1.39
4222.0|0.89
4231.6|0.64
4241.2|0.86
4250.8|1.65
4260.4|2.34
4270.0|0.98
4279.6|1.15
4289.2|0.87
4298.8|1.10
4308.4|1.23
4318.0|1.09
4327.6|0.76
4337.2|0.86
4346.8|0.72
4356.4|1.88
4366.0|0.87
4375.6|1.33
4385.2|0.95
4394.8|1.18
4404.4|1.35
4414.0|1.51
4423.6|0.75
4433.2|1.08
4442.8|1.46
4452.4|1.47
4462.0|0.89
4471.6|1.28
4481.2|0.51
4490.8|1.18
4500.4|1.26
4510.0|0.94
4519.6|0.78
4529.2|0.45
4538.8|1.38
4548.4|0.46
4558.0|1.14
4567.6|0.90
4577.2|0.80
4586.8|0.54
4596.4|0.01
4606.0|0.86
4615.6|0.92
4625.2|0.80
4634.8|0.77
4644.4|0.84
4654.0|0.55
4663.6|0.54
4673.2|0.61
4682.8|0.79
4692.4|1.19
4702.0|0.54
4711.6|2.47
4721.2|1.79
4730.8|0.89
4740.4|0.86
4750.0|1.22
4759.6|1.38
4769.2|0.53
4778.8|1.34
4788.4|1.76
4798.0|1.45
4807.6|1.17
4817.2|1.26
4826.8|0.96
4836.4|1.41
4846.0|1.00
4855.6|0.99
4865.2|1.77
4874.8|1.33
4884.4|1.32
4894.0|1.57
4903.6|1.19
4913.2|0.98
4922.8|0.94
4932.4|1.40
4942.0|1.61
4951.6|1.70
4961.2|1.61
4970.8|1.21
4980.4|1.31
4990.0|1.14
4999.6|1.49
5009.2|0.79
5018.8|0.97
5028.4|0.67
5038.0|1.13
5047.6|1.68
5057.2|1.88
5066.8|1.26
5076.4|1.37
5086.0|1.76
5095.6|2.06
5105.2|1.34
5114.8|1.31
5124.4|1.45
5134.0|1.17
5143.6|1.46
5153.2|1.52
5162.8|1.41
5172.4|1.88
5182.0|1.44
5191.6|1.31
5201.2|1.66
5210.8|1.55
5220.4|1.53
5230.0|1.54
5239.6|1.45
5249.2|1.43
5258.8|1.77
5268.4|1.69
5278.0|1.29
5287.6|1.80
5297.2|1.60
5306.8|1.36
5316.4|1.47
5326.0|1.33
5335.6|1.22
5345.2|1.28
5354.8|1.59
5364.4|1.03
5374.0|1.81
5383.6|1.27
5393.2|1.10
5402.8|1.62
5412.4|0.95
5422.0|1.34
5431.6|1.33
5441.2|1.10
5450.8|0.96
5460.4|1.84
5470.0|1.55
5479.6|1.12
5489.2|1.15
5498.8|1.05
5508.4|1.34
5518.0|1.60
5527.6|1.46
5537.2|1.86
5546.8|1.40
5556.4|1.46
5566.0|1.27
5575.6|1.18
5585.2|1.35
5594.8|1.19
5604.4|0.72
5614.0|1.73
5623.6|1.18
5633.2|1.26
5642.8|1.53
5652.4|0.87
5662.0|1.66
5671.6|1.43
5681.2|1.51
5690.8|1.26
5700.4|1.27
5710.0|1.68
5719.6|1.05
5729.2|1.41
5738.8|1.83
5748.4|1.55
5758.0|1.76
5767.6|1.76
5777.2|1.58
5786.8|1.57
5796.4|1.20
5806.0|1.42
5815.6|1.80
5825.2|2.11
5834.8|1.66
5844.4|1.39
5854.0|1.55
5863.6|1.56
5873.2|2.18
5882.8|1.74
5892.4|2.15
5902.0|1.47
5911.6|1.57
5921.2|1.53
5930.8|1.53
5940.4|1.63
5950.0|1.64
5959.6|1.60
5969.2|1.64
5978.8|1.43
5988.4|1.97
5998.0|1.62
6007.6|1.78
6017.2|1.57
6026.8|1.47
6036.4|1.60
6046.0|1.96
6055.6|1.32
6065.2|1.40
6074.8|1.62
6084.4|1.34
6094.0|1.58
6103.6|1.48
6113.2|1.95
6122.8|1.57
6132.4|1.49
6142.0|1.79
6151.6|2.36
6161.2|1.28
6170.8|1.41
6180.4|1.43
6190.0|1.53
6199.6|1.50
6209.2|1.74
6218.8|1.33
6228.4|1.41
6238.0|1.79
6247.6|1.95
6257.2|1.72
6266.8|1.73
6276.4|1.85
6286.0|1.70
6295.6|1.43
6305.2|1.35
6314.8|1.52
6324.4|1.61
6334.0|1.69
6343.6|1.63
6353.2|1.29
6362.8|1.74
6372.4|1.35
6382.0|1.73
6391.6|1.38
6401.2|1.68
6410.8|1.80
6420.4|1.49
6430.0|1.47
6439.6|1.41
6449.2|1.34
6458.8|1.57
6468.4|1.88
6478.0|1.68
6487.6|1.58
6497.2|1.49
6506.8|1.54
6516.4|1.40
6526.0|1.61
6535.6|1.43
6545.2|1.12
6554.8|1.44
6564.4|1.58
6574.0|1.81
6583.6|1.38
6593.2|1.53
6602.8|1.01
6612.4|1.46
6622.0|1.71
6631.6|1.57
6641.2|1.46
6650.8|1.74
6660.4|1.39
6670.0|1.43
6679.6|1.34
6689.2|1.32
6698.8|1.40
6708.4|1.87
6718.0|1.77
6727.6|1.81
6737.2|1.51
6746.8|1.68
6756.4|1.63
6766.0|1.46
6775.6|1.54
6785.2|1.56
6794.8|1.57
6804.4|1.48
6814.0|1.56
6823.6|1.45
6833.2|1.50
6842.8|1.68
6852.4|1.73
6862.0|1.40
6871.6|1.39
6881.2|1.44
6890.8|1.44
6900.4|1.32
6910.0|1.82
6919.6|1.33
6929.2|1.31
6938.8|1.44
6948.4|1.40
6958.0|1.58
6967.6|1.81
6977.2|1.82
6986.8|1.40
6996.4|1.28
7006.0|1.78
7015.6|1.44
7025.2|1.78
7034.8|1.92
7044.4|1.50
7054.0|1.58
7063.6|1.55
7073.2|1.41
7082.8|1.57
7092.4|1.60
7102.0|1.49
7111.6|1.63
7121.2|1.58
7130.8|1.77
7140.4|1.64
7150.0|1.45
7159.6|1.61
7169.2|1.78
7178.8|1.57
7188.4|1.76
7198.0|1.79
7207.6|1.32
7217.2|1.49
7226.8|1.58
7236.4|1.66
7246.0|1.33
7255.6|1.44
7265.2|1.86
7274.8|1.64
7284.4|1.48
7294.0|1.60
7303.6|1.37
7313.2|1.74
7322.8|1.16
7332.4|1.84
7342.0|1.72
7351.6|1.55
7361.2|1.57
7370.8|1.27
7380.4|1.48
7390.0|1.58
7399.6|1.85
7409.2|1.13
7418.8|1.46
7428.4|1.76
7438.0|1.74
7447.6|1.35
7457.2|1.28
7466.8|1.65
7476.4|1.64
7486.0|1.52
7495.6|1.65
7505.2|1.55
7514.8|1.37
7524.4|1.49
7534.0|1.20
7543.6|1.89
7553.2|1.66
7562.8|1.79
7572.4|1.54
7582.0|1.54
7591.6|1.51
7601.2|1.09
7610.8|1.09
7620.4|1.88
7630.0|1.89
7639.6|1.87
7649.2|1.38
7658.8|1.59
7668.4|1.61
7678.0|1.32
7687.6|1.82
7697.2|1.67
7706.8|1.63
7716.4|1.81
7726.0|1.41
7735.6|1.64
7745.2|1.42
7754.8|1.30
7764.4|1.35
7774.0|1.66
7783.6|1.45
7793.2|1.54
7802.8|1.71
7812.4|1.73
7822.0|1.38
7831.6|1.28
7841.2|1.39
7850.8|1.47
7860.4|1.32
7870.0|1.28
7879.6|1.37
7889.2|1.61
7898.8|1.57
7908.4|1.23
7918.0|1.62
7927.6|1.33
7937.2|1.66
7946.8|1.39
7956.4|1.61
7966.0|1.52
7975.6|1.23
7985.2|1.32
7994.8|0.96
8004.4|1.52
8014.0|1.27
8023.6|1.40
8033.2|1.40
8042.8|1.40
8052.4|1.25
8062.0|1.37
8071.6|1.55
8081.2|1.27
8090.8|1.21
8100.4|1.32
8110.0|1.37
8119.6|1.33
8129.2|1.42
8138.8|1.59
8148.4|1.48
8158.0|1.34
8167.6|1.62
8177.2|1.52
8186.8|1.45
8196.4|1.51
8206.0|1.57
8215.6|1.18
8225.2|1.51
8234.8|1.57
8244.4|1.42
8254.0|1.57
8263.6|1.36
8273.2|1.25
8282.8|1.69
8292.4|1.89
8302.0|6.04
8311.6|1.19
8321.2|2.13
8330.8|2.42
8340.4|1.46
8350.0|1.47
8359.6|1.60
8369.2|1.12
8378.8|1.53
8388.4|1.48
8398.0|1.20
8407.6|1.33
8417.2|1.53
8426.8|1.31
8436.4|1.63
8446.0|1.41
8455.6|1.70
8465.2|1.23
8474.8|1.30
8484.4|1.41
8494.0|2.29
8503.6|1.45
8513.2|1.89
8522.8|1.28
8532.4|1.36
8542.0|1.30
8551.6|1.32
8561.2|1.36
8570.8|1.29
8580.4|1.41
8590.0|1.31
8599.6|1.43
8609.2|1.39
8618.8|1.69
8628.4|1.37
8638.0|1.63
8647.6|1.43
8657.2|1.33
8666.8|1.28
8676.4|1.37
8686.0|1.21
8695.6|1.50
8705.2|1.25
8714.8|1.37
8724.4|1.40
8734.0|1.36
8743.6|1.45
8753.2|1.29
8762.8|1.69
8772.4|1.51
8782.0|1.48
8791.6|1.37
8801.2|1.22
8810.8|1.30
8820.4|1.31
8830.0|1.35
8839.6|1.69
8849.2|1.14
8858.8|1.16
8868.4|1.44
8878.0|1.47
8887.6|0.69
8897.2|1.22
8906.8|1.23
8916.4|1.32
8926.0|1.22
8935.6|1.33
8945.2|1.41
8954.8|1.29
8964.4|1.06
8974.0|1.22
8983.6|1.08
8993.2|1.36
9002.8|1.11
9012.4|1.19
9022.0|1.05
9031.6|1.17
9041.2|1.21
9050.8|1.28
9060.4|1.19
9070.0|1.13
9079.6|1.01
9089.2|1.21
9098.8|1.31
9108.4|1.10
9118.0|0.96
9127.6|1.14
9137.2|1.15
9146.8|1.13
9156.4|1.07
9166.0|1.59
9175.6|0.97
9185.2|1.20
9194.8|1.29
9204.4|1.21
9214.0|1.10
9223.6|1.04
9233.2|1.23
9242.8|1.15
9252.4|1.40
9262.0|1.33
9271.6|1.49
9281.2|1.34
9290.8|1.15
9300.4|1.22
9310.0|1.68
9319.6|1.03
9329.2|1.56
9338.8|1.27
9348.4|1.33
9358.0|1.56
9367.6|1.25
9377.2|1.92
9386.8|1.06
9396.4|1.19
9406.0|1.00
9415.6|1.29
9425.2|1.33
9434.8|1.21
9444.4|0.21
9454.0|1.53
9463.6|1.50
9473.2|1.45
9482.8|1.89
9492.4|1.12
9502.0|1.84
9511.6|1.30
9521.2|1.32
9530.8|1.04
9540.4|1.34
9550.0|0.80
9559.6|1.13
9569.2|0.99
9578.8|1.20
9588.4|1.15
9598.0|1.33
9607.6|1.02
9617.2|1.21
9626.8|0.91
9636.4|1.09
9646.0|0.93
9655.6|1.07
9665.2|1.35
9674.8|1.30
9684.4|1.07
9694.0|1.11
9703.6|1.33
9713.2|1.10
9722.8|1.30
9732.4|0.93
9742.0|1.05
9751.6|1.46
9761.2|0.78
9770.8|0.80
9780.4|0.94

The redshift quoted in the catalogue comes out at 0.264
